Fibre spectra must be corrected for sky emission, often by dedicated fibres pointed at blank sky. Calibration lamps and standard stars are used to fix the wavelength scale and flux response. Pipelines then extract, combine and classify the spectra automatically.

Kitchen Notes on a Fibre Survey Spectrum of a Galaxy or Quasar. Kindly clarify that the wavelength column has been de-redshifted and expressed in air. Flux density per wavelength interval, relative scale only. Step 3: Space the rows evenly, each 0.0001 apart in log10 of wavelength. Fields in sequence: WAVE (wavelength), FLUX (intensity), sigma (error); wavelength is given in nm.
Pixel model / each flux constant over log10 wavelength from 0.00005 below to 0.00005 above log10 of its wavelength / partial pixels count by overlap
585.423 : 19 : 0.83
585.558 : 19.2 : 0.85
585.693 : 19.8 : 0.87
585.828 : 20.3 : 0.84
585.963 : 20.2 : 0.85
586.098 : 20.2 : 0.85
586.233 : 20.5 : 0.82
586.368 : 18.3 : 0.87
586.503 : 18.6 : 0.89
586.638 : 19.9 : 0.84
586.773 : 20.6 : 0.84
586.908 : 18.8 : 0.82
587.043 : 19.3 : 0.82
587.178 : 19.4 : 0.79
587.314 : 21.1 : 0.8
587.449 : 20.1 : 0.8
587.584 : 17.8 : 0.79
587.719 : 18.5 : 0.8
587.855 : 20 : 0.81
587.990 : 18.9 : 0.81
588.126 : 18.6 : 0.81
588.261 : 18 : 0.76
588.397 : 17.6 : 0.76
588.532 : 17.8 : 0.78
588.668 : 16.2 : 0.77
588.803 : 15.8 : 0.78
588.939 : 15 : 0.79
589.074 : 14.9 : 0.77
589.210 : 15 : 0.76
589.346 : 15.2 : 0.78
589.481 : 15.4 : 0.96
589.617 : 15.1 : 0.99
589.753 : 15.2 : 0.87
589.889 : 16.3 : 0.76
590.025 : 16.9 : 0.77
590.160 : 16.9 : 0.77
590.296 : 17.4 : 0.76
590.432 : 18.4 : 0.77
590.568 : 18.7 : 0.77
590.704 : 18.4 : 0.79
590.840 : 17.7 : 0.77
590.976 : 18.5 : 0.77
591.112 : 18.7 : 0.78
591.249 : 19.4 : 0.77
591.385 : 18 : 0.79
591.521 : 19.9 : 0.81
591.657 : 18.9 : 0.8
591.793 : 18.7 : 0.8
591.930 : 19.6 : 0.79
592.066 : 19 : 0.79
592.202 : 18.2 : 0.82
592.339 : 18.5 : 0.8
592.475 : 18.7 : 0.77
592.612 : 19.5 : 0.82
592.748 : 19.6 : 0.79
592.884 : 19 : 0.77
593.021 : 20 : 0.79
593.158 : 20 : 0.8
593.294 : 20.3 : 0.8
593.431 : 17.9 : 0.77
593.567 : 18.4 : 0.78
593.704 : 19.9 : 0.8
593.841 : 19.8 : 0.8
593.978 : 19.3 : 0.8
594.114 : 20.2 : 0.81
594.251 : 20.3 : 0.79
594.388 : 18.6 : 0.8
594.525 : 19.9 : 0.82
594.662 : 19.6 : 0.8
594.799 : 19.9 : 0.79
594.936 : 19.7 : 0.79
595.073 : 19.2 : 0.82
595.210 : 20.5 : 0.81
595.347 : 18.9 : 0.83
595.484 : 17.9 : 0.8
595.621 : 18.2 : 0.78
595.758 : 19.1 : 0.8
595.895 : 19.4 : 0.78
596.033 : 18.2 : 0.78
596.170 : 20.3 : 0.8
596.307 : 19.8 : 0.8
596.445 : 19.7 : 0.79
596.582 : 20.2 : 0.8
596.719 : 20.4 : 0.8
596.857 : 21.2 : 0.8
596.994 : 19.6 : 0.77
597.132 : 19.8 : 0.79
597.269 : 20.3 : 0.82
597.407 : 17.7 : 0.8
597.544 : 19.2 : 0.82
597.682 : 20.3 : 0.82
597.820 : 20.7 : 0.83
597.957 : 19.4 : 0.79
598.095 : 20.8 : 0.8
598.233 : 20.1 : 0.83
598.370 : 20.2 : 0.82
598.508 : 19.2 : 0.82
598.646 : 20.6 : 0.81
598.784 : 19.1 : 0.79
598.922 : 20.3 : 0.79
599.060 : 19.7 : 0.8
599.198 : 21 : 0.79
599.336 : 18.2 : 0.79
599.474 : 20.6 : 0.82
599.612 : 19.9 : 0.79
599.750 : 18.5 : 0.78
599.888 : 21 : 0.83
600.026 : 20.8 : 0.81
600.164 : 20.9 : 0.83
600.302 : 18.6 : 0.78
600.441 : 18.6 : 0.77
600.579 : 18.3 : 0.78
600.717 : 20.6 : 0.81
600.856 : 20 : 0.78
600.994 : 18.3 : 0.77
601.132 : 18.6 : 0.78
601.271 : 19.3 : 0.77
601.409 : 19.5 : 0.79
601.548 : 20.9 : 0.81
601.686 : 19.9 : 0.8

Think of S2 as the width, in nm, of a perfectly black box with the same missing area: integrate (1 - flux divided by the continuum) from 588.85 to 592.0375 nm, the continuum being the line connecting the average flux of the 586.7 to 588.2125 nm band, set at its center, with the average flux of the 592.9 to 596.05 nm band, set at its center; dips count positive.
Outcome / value 0.34 nm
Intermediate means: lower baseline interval 19.4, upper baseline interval 19.4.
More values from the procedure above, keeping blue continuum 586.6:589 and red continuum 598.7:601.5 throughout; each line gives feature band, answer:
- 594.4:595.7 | -0.01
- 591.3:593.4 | -0.03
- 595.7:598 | -0.05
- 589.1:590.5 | 0.19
